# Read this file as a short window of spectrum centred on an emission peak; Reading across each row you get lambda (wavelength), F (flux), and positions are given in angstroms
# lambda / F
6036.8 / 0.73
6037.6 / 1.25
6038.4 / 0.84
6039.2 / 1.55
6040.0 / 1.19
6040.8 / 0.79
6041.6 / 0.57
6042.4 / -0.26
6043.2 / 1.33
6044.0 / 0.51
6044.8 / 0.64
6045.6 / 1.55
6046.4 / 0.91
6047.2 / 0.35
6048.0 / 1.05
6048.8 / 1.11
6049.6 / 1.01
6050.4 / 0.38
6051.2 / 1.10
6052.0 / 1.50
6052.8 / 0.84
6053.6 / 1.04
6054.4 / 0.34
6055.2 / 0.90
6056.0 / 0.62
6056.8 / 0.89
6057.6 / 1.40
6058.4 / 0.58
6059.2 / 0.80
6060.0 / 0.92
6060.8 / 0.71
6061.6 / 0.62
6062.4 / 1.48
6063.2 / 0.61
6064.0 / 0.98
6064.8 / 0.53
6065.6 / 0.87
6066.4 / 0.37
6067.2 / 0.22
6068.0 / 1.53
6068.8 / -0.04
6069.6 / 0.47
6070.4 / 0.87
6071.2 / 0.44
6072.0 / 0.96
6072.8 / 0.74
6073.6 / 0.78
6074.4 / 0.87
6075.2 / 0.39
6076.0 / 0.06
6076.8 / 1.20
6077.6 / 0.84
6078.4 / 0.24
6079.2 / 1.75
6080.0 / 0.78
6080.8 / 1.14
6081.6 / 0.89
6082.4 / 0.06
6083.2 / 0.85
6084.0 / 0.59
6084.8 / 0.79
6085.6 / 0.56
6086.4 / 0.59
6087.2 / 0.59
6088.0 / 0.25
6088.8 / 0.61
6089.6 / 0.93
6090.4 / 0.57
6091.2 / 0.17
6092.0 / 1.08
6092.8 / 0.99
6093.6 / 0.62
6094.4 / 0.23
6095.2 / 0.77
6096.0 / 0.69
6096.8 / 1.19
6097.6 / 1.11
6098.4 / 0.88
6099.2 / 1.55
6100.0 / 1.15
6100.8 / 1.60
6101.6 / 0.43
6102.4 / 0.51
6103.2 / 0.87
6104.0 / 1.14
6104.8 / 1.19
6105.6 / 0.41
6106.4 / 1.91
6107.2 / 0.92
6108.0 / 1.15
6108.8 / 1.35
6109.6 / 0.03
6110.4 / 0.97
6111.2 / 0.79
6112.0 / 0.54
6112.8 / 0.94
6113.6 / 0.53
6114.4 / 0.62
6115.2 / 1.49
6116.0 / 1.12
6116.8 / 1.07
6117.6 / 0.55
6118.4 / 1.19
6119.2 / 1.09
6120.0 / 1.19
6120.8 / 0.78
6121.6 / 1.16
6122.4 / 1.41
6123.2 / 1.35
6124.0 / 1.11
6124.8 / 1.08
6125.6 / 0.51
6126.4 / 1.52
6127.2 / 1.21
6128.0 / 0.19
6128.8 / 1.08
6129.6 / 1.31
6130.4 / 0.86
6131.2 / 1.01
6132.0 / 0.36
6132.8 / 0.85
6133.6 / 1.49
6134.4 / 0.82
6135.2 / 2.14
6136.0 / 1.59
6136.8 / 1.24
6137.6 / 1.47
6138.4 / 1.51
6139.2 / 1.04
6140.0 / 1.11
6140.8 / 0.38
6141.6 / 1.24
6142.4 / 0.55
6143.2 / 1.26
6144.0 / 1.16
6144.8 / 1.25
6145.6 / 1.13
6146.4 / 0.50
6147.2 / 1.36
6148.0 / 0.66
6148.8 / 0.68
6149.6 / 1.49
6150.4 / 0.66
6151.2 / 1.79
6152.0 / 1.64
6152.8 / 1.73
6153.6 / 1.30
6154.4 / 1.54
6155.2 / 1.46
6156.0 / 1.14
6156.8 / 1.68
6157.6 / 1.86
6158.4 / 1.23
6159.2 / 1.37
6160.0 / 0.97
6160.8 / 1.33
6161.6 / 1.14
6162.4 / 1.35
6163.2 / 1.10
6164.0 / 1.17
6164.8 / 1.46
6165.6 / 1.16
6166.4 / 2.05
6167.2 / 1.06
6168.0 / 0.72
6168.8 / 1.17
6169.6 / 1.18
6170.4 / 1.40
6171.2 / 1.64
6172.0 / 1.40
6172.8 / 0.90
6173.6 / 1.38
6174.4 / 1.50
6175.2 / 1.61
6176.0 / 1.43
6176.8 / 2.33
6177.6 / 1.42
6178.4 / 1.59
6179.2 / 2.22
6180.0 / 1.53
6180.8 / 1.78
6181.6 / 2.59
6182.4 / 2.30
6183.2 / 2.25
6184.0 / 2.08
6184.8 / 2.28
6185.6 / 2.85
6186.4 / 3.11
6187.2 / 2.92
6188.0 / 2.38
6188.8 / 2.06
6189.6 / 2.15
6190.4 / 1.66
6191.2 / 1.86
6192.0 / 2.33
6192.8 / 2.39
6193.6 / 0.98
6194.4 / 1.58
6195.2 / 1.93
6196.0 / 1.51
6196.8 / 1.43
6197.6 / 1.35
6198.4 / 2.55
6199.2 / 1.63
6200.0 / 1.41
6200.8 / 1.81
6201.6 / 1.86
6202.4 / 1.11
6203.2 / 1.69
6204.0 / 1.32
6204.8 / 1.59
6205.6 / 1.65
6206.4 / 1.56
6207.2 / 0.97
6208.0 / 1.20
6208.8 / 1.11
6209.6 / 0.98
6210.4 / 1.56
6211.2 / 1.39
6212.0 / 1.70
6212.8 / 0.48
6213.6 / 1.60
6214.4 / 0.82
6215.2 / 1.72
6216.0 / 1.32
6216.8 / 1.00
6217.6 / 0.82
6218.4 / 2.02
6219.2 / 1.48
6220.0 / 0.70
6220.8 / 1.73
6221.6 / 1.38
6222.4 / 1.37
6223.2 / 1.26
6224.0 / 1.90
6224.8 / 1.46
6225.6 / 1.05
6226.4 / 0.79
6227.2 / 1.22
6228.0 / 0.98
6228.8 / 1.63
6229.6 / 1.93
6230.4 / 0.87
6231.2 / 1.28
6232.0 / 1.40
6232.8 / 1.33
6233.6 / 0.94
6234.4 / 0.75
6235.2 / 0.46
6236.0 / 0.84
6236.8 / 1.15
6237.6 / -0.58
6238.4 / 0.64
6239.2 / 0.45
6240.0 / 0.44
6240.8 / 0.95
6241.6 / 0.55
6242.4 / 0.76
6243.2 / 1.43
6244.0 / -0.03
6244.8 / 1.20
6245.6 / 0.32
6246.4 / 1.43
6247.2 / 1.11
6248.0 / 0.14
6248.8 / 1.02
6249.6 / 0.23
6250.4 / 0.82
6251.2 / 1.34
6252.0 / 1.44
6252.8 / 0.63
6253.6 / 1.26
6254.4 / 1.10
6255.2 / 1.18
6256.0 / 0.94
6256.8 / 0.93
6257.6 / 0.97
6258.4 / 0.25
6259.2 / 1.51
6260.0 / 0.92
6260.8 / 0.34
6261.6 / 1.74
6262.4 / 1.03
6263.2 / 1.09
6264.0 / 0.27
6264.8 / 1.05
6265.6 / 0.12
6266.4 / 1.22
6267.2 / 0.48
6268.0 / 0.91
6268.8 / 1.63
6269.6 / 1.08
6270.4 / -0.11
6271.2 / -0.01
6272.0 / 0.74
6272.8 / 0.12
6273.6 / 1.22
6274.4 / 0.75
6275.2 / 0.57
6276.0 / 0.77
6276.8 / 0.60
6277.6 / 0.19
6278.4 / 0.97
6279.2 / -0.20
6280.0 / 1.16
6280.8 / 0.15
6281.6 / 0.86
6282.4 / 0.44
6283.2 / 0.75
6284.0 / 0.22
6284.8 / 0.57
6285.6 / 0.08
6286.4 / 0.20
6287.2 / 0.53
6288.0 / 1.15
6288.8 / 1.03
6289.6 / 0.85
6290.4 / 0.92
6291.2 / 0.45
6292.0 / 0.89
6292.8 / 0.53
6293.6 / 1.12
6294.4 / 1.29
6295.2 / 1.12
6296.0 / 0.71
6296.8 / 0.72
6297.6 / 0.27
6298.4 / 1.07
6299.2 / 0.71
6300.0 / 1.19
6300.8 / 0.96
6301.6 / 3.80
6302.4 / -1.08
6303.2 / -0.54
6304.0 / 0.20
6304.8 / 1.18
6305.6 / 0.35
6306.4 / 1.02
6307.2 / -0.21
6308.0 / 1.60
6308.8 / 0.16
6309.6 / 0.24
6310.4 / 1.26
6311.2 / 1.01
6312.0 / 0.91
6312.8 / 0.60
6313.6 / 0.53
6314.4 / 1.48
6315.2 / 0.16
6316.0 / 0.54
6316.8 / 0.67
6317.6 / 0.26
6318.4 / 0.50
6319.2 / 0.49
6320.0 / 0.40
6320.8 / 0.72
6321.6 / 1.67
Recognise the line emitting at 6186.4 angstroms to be C III]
